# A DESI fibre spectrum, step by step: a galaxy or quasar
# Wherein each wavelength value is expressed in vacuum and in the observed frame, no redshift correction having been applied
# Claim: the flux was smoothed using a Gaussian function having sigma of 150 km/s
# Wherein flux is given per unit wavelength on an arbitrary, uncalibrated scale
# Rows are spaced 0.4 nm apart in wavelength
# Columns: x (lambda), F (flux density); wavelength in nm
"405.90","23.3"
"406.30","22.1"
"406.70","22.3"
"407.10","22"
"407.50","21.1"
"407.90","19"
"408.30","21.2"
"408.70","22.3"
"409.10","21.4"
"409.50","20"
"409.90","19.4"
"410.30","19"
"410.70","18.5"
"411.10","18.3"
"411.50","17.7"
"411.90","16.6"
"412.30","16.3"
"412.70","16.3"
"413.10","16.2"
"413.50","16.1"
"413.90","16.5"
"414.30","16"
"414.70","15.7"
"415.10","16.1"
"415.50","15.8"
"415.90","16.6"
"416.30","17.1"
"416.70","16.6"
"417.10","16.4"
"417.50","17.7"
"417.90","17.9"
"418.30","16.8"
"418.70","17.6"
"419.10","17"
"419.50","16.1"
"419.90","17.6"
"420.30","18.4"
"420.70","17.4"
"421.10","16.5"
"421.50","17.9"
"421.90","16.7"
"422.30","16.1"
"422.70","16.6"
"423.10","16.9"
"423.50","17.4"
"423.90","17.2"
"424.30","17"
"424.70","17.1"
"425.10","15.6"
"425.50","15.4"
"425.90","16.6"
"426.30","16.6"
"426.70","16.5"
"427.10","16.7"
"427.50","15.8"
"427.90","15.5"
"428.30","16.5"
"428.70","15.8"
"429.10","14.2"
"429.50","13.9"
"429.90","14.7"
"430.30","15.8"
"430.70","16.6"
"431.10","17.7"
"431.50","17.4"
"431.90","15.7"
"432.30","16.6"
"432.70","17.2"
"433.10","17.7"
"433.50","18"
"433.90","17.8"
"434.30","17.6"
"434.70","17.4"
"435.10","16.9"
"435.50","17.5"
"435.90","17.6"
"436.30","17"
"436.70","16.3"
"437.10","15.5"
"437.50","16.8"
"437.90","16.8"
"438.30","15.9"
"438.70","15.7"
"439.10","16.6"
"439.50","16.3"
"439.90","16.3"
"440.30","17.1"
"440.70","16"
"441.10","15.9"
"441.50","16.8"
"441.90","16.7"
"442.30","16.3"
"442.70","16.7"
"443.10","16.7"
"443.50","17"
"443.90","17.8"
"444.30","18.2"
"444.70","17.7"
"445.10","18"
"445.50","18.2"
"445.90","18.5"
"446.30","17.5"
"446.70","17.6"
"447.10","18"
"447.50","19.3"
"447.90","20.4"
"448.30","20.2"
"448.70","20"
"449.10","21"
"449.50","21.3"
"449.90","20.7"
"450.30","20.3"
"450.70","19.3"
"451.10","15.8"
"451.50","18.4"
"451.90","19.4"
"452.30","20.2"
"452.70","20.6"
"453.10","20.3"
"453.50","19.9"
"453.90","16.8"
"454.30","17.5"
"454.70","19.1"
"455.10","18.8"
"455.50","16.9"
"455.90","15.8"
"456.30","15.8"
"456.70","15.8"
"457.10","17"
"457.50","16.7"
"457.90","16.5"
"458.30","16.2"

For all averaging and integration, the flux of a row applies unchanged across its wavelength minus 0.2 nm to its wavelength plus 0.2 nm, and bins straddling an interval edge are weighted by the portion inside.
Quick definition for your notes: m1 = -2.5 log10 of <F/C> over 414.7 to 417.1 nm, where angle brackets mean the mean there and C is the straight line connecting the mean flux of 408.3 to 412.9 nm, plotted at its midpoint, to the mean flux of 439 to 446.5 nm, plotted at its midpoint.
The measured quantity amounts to 0.13 mag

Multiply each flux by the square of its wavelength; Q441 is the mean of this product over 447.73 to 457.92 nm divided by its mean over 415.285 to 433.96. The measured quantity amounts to 1.27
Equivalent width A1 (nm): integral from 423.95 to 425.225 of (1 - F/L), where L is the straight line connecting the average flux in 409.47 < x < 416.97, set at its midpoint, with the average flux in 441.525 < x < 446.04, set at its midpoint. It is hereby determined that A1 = 0.03 nm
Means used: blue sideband 17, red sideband 17.4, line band 16.7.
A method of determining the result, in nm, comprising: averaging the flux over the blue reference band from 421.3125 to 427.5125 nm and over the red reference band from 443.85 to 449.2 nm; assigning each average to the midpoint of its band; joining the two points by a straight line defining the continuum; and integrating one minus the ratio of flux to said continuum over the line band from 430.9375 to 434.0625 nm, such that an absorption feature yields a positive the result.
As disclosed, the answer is 0.029 nm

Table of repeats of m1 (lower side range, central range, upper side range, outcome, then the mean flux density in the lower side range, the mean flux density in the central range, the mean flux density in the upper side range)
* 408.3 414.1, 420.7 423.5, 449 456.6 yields 0.095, 18.3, 16.9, 18.8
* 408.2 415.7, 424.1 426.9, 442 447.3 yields 0.083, 17.8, 16.4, 17.5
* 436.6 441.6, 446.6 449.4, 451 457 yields -0.133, 16.3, 19.6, 18.1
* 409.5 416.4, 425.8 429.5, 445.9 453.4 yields 0.135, 17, 15.9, 19.4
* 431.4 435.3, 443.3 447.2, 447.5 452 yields 0.069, 17.2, 17.8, 19.7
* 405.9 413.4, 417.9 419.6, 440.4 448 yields 0.116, 19.5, 17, 17.5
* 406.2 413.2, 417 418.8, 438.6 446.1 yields 0.091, 19.4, 17.3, 17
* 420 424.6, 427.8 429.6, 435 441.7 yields 0.111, 17.1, 15.2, 16.5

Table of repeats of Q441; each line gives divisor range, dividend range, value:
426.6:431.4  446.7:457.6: 1.31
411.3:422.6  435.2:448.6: 1.16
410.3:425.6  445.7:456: 1.31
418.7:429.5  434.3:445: 1.09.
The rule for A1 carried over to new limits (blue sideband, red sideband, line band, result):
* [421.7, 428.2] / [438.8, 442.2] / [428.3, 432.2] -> 0.154 nm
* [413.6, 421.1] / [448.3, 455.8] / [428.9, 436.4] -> 0.501 nm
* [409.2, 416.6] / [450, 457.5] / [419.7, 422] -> -0.010 nm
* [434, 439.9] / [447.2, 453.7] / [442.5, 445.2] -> 0.128 nm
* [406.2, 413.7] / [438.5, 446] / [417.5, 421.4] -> 0.264 nm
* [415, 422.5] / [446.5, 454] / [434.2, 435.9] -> 0.084 nm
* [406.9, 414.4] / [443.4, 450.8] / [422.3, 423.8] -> 0.153 nm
